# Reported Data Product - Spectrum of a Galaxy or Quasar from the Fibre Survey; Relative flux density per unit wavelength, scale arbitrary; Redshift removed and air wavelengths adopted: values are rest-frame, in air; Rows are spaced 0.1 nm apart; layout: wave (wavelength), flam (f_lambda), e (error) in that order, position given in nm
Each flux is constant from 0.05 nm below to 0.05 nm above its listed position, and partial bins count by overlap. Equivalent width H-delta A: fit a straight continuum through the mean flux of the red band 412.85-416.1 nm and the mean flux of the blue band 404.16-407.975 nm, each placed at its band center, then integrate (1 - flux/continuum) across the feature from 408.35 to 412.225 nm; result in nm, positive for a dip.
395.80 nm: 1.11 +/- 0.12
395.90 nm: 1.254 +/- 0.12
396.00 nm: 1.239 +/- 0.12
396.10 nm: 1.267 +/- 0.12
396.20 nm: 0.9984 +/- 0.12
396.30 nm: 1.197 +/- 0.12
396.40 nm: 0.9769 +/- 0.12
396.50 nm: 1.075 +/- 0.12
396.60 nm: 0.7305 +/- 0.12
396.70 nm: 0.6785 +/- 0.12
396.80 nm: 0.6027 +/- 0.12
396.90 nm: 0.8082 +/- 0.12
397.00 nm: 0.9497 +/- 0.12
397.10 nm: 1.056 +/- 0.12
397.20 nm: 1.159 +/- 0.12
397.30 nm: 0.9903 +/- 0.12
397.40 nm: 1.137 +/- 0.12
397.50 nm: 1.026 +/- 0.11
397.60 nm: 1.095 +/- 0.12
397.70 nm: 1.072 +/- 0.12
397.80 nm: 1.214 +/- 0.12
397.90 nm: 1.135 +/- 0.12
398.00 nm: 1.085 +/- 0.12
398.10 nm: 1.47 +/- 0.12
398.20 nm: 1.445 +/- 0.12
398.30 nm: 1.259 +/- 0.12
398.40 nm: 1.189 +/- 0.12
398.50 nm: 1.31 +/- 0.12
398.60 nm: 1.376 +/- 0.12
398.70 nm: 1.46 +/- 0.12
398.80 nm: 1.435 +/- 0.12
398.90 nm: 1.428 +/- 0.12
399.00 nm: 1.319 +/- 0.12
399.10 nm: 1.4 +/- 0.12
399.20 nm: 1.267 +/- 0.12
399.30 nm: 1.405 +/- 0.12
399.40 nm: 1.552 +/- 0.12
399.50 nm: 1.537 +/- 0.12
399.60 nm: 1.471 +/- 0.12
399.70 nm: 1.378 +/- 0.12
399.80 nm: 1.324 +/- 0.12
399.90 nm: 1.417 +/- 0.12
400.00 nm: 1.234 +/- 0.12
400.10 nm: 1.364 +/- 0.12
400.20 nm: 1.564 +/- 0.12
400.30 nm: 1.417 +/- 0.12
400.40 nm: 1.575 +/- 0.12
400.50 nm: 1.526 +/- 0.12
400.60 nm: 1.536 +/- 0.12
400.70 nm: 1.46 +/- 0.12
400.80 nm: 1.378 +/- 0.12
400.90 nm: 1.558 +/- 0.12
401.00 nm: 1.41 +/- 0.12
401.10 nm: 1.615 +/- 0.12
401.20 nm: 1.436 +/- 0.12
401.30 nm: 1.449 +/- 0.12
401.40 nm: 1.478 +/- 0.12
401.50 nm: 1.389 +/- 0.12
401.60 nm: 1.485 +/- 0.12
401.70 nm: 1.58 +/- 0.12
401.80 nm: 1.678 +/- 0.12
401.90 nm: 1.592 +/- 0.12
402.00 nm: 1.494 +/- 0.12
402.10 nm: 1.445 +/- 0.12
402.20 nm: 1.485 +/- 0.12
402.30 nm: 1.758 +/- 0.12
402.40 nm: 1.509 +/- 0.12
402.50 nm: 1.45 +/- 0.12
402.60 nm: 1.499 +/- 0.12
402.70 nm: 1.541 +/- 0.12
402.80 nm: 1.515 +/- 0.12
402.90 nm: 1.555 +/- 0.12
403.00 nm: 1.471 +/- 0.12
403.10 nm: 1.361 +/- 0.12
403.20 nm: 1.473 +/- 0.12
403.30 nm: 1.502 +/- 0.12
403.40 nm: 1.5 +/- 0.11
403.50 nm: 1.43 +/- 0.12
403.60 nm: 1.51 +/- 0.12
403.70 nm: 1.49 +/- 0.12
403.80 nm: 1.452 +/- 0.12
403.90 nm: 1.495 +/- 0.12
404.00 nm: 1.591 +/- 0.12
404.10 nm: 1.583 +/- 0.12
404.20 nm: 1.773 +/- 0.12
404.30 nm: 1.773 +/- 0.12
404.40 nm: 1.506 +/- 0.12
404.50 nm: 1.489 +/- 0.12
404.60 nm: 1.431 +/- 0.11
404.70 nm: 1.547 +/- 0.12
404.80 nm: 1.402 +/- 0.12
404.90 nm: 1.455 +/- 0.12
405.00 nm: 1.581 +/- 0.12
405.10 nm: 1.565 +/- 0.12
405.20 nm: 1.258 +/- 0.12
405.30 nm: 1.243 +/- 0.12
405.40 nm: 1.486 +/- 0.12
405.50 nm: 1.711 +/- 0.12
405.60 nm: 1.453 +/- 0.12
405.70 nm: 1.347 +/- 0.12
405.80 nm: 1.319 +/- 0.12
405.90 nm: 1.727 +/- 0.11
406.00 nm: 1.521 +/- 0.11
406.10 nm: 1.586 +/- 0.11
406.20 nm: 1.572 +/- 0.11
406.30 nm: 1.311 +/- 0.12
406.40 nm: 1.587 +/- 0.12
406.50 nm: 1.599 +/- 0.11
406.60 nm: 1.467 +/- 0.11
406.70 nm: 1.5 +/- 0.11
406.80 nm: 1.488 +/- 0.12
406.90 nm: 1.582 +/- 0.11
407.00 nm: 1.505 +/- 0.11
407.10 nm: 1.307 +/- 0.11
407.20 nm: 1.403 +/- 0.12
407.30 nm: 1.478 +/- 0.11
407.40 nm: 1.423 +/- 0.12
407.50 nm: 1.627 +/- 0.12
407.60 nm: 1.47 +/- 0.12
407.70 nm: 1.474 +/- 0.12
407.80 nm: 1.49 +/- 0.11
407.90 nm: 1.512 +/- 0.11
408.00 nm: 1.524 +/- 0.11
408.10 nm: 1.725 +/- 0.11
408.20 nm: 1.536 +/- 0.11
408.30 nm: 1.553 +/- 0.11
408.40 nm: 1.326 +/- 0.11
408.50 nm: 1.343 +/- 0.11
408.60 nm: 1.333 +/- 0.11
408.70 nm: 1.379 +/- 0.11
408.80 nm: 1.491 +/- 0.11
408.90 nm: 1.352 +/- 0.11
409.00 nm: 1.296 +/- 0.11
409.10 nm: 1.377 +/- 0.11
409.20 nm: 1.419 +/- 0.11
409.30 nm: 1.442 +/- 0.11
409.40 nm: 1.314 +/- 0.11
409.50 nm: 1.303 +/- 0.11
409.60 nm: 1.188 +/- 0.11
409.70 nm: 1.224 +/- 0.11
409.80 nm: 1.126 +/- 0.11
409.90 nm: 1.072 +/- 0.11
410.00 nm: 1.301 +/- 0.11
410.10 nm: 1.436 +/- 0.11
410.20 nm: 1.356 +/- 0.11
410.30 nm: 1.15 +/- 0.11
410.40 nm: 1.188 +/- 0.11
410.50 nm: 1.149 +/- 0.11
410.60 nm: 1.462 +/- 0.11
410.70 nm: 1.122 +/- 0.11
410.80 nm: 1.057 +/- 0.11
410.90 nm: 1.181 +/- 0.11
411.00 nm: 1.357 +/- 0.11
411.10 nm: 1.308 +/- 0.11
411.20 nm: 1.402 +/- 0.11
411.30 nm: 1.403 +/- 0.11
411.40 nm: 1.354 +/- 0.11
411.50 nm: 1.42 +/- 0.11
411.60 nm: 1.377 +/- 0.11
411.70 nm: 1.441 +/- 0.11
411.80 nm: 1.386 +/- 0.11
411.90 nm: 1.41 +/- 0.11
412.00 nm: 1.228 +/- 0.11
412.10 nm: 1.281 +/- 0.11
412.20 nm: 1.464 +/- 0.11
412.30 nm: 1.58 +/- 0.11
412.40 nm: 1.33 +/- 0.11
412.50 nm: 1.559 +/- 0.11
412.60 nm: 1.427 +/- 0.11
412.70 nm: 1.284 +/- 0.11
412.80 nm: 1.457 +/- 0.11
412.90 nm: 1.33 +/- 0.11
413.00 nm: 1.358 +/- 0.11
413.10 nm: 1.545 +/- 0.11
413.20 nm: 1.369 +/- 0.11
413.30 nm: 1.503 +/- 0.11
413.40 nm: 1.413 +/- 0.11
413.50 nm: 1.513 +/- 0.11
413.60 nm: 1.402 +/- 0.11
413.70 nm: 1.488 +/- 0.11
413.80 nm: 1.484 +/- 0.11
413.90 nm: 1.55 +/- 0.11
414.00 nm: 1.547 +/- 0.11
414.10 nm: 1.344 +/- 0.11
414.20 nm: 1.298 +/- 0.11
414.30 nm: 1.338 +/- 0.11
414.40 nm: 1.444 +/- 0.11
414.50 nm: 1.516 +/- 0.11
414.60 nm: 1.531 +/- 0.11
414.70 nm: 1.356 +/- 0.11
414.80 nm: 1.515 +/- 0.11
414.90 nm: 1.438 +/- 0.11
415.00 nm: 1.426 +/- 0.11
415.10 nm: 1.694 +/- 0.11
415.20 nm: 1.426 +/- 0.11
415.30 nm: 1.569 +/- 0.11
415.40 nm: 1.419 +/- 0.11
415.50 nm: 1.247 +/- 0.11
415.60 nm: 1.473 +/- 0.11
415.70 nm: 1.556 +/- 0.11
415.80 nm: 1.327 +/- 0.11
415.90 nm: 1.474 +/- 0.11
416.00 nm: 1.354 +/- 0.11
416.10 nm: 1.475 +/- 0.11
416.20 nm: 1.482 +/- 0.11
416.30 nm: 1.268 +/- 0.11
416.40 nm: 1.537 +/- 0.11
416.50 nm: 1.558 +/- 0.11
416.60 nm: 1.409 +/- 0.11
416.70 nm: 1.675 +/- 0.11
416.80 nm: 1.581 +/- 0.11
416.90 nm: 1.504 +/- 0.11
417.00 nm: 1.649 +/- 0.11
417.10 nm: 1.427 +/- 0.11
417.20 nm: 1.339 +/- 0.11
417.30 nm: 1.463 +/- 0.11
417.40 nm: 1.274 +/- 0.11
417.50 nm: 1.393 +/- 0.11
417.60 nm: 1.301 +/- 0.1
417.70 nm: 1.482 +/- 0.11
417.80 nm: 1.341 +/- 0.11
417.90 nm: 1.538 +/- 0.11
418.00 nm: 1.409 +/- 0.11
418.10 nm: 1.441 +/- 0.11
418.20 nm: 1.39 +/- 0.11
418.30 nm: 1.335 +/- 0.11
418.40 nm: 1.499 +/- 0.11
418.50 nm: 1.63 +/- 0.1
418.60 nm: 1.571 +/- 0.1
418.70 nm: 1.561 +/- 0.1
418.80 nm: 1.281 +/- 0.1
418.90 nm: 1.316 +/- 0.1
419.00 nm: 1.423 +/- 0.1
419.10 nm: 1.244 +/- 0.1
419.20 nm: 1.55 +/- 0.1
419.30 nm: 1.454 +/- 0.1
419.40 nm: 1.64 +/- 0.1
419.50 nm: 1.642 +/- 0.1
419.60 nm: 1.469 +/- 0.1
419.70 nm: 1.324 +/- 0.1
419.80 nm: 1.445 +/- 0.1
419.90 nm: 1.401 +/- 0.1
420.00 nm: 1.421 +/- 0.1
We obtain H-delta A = 0.42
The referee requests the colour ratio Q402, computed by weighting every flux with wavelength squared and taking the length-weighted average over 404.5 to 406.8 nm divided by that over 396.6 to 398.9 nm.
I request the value 1.36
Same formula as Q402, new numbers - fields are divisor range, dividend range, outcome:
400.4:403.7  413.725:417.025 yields 1.04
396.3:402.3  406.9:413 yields 1.10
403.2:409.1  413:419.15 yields 1.02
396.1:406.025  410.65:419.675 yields 1.11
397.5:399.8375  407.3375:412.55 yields 1.09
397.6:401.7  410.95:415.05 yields 1.09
